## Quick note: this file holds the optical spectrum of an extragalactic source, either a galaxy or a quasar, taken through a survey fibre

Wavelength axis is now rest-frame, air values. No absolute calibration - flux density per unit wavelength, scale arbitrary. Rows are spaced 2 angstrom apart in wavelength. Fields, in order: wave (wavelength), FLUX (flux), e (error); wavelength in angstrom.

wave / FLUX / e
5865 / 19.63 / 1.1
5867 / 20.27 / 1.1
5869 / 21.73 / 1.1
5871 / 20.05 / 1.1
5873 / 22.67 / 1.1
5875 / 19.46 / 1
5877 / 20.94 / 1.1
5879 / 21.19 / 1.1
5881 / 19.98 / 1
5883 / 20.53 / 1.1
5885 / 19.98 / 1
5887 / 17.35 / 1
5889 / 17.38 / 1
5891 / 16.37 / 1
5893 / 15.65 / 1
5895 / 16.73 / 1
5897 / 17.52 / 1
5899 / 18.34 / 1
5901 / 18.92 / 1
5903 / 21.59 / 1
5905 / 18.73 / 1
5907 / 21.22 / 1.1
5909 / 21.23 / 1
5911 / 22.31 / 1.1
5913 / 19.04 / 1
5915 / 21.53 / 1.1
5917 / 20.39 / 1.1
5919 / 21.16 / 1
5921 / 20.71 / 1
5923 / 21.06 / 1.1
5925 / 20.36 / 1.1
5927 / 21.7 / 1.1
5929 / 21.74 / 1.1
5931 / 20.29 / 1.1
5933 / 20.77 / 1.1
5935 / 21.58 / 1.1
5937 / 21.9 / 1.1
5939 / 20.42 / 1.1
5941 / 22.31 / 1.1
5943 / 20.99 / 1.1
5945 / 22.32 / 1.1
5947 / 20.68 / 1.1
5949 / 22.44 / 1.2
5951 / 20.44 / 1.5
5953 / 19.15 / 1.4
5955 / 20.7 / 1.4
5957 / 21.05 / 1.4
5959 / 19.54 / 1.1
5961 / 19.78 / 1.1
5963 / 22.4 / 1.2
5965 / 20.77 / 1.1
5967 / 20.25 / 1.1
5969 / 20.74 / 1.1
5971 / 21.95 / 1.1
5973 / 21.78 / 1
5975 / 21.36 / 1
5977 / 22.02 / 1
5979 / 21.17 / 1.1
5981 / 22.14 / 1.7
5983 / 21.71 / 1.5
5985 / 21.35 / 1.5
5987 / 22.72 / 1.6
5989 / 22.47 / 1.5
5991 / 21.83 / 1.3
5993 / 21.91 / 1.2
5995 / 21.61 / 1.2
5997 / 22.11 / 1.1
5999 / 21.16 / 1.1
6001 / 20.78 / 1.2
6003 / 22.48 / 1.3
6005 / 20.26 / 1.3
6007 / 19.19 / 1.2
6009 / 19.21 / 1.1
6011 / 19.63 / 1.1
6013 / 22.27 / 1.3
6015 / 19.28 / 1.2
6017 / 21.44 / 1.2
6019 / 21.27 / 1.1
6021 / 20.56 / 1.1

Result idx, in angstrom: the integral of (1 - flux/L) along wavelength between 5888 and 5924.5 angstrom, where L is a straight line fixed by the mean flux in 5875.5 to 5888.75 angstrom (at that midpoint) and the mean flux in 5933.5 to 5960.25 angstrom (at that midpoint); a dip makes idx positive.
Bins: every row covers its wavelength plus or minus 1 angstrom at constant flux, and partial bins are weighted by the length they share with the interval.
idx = 1.50 angstrom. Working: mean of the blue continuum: 19.8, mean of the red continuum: 21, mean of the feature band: 19.5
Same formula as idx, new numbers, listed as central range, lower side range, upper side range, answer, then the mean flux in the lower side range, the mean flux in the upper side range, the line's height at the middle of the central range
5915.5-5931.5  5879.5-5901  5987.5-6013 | -1.6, 18.1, 21.1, 19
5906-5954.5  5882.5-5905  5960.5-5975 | -3.5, 18.2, 21.2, 19.7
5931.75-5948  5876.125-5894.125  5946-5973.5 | -0.9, 18.8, 20.8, 20.3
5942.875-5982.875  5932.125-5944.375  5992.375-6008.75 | 0.3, 21.4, 21.1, 21.3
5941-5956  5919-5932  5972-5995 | 0.2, 21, 21.8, 21.3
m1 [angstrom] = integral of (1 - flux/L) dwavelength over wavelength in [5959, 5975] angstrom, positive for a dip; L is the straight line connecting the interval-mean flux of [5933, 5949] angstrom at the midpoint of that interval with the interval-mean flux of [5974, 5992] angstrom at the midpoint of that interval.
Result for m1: 0.5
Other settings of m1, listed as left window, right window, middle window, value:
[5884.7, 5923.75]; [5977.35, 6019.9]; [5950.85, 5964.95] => 0.0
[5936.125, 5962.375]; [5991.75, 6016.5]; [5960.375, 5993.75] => -1.1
